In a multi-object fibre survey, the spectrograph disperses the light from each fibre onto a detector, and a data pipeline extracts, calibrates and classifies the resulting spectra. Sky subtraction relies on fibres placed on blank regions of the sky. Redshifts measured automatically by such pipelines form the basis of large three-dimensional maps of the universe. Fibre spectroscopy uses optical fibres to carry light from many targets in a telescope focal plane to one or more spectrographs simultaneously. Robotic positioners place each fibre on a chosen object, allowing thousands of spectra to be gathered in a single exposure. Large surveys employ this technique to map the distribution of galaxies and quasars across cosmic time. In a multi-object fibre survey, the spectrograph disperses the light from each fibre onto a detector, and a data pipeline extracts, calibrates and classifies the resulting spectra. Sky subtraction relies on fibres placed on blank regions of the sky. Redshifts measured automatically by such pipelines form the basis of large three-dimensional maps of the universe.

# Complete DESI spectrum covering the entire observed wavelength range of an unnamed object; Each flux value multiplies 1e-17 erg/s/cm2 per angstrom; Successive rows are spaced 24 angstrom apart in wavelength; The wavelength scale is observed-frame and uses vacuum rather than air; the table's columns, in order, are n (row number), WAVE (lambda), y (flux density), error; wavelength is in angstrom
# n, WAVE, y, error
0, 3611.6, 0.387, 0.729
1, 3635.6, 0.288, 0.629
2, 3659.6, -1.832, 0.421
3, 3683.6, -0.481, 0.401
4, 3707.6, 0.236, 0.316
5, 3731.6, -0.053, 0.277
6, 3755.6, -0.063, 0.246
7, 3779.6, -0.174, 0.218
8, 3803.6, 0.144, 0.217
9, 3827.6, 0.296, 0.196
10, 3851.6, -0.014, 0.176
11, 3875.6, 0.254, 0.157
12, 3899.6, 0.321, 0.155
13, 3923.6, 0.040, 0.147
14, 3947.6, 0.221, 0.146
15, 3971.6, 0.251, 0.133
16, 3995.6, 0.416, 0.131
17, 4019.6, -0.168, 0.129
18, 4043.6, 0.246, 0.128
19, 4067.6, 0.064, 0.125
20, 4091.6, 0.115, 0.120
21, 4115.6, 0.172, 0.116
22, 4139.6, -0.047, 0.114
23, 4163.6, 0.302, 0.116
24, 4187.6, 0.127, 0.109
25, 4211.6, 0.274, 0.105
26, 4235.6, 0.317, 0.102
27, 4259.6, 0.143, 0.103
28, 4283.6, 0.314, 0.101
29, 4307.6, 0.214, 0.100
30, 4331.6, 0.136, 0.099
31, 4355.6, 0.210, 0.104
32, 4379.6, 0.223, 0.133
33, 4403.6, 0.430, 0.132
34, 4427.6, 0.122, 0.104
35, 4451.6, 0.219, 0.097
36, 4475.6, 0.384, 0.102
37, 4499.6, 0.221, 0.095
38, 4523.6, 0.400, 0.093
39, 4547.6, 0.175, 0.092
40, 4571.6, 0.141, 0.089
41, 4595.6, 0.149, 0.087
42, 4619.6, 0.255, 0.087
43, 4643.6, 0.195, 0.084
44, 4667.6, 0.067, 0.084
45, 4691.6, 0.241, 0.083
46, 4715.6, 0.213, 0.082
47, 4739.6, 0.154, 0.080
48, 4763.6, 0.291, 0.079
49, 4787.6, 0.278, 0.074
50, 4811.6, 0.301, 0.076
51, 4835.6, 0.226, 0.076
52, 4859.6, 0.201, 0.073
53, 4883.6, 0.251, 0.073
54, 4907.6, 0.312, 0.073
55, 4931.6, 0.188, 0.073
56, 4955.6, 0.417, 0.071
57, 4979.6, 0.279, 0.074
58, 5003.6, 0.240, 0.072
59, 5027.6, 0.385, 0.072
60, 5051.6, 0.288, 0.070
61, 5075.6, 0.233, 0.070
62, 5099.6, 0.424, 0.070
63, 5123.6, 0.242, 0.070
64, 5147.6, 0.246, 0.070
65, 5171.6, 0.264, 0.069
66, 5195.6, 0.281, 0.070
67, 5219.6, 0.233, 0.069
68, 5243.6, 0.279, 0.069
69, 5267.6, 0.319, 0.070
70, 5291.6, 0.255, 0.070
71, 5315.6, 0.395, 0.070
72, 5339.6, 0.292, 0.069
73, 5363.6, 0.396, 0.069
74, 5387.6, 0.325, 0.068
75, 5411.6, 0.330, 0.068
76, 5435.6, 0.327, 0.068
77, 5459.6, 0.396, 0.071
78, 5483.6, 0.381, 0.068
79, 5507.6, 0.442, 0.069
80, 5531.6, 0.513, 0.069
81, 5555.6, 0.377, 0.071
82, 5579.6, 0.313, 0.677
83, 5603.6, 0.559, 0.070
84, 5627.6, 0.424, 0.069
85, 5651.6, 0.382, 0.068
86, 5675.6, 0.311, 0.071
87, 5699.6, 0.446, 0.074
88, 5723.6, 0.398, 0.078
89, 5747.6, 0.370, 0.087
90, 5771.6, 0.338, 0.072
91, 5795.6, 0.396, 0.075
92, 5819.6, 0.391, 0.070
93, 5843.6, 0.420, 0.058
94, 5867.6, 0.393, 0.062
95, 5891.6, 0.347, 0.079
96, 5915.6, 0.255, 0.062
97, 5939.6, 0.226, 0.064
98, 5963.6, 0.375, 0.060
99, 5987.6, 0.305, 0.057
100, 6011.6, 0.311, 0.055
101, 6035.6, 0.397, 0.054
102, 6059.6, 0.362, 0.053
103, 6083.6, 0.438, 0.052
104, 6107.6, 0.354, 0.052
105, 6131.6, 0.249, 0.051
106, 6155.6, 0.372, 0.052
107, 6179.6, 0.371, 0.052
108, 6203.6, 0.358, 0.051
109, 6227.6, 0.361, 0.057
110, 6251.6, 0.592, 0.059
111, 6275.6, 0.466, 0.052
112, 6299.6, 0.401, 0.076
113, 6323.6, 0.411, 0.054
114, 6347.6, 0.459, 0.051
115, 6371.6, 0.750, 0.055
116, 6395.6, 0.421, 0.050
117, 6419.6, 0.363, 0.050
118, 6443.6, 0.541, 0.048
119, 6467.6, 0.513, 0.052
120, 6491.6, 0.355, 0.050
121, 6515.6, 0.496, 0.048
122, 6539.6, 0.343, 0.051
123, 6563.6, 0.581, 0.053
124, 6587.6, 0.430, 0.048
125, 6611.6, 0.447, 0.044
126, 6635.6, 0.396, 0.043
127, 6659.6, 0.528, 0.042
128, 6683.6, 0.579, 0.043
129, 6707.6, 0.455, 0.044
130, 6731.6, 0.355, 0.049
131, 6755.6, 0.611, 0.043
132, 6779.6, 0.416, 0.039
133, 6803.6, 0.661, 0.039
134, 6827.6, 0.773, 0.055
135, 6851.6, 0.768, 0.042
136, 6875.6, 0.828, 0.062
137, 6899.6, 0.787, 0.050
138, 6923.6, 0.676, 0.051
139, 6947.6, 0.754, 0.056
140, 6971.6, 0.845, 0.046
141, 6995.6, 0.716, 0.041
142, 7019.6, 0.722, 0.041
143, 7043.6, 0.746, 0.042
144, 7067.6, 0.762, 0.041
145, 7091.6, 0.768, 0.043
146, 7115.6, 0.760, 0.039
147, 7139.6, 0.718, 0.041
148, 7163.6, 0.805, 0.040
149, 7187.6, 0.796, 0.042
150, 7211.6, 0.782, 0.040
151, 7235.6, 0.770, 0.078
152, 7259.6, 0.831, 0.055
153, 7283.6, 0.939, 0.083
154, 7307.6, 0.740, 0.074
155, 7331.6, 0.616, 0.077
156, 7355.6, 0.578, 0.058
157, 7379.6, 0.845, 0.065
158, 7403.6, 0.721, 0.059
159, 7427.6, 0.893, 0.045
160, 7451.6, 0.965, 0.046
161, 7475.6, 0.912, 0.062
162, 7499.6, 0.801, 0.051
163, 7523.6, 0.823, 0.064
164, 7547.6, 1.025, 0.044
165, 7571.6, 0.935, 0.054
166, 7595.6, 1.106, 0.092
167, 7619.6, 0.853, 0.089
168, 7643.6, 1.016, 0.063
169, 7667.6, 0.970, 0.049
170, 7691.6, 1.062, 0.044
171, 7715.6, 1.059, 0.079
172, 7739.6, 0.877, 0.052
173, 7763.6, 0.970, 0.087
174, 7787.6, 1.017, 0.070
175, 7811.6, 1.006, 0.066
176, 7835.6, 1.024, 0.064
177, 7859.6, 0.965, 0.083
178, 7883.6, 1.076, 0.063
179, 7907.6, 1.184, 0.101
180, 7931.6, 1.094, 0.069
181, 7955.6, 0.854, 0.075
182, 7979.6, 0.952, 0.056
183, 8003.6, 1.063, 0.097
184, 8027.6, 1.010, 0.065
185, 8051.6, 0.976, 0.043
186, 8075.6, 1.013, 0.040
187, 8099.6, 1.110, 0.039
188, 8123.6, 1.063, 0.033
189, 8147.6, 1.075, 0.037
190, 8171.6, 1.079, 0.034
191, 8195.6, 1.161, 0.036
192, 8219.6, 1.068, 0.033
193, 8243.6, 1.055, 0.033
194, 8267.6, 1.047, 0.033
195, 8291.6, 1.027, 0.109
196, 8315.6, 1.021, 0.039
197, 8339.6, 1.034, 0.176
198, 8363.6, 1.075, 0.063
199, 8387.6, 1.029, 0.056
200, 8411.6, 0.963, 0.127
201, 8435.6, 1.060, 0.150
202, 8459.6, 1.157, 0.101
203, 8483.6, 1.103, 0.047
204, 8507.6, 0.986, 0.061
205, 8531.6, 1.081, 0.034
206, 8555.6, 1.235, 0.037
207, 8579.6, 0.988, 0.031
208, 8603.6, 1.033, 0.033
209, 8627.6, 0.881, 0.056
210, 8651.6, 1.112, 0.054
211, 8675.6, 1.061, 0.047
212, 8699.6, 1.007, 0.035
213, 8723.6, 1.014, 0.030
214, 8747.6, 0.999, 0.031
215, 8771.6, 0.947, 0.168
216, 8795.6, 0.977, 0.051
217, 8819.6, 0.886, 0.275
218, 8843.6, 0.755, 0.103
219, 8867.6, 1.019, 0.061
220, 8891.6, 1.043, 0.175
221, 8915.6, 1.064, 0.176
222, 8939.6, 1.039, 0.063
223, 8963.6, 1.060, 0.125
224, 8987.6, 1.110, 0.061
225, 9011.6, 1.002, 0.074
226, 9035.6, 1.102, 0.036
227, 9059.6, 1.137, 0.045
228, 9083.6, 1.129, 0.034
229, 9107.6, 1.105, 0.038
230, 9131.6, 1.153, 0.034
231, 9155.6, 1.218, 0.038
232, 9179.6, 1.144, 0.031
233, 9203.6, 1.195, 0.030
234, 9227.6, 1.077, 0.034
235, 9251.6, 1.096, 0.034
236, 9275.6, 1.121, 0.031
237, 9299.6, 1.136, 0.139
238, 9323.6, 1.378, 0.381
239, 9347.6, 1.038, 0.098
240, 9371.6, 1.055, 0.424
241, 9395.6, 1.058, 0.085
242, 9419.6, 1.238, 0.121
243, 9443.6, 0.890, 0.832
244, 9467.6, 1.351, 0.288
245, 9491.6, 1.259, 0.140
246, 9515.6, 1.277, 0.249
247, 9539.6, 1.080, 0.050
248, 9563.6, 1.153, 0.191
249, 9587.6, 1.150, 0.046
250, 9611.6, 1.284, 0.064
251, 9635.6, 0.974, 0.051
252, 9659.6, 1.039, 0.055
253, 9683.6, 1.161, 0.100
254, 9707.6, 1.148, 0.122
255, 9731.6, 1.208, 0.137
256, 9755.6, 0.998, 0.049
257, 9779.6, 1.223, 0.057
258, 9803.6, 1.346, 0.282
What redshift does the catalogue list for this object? 0.71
